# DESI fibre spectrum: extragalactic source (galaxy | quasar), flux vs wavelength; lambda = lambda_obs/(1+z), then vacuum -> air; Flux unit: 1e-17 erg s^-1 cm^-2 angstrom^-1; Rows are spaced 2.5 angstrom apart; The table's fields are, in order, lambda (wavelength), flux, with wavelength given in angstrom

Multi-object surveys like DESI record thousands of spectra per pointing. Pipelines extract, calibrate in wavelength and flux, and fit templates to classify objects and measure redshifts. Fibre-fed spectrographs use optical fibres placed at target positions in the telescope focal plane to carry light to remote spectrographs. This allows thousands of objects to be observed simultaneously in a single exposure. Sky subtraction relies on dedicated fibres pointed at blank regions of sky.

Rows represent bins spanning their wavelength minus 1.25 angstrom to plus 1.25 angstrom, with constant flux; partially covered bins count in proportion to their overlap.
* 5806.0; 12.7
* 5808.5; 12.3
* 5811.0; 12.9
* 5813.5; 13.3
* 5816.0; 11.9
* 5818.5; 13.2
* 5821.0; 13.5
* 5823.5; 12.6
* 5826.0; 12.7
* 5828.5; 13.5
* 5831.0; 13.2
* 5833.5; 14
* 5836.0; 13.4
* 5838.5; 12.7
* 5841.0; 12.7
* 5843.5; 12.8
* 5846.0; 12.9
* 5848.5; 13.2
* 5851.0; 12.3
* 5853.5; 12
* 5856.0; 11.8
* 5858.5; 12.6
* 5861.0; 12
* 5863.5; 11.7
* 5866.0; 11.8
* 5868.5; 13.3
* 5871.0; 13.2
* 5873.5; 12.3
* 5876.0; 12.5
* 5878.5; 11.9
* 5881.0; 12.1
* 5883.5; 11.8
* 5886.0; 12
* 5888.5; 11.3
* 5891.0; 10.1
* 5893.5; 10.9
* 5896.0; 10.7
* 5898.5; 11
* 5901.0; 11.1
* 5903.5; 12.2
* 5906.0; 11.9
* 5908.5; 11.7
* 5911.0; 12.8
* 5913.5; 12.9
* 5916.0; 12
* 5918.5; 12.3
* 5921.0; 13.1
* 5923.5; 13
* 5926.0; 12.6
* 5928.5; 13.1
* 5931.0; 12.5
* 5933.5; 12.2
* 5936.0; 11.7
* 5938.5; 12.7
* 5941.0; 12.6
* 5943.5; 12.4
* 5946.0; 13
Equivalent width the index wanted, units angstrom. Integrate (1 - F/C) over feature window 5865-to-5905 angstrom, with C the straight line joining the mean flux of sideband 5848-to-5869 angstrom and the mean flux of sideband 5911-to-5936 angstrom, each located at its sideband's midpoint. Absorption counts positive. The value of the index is 1.98 angstrom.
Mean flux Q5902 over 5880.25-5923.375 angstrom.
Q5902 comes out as 11.8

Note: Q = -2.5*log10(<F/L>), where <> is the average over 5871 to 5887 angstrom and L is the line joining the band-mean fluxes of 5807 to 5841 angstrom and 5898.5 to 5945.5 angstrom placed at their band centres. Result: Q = 0.04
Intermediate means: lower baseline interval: 13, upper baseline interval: 12.4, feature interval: 12.2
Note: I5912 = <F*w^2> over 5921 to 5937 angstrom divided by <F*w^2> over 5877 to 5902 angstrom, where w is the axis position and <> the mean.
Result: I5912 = 1.1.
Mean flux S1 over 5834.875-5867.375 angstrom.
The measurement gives 12.5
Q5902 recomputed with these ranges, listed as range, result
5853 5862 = 12.1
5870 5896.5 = 11.7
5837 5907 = 12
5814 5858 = 12.9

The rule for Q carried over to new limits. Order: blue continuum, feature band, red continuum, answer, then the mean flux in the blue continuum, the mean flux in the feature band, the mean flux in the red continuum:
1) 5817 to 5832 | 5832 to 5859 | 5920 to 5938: 0.02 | 13.1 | 12.8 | 12.6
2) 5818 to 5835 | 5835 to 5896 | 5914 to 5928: 0.07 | 13.2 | 12.2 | 12.6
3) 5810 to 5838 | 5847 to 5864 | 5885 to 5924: 0.03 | 13.1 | 12.3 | 11.8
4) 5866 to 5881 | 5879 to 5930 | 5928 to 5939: 0.05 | 12.5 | 11.9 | 12.4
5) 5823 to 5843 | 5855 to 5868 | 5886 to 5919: 0.04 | 13.1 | 12.1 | 11.6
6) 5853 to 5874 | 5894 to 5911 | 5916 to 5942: 0.09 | 12.3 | 11.5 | 12.6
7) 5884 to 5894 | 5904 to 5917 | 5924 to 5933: -0.02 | 11.1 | 12.3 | 12.7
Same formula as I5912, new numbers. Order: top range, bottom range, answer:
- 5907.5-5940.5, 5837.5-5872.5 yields 1.03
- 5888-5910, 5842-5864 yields 0.92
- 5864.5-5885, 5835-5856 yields 0.98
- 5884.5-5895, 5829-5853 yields 0.87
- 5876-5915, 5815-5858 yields 0.93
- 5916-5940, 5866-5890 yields 1.04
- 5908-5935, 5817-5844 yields 0.99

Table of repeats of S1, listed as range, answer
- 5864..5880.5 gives 12.4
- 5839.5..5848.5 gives 12.9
